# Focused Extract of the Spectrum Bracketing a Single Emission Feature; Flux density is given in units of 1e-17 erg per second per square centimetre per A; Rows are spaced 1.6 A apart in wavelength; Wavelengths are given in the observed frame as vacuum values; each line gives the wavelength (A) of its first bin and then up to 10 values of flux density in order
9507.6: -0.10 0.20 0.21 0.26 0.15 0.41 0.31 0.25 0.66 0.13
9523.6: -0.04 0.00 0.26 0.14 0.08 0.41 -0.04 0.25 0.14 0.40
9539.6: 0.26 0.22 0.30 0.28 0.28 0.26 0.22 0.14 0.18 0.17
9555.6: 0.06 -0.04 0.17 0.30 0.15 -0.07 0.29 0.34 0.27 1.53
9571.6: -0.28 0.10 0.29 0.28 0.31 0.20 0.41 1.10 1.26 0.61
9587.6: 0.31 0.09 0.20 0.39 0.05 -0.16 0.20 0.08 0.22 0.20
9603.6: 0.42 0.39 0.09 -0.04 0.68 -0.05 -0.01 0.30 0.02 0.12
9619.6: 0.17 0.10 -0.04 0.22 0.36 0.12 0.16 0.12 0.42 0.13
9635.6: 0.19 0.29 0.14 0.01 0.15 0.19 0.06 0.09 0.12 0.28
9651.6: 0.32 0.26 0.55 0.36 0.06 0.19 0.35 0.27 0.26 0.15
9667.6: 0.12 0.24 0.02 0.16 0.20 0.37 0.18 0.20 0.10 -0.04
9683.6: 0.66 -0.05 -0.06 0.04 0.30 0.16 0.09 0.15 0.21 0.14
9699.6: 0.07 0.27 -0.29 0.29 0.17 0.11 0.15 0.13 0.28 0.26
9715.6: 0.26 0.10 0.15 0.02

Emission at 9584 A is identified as H-beta 4861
